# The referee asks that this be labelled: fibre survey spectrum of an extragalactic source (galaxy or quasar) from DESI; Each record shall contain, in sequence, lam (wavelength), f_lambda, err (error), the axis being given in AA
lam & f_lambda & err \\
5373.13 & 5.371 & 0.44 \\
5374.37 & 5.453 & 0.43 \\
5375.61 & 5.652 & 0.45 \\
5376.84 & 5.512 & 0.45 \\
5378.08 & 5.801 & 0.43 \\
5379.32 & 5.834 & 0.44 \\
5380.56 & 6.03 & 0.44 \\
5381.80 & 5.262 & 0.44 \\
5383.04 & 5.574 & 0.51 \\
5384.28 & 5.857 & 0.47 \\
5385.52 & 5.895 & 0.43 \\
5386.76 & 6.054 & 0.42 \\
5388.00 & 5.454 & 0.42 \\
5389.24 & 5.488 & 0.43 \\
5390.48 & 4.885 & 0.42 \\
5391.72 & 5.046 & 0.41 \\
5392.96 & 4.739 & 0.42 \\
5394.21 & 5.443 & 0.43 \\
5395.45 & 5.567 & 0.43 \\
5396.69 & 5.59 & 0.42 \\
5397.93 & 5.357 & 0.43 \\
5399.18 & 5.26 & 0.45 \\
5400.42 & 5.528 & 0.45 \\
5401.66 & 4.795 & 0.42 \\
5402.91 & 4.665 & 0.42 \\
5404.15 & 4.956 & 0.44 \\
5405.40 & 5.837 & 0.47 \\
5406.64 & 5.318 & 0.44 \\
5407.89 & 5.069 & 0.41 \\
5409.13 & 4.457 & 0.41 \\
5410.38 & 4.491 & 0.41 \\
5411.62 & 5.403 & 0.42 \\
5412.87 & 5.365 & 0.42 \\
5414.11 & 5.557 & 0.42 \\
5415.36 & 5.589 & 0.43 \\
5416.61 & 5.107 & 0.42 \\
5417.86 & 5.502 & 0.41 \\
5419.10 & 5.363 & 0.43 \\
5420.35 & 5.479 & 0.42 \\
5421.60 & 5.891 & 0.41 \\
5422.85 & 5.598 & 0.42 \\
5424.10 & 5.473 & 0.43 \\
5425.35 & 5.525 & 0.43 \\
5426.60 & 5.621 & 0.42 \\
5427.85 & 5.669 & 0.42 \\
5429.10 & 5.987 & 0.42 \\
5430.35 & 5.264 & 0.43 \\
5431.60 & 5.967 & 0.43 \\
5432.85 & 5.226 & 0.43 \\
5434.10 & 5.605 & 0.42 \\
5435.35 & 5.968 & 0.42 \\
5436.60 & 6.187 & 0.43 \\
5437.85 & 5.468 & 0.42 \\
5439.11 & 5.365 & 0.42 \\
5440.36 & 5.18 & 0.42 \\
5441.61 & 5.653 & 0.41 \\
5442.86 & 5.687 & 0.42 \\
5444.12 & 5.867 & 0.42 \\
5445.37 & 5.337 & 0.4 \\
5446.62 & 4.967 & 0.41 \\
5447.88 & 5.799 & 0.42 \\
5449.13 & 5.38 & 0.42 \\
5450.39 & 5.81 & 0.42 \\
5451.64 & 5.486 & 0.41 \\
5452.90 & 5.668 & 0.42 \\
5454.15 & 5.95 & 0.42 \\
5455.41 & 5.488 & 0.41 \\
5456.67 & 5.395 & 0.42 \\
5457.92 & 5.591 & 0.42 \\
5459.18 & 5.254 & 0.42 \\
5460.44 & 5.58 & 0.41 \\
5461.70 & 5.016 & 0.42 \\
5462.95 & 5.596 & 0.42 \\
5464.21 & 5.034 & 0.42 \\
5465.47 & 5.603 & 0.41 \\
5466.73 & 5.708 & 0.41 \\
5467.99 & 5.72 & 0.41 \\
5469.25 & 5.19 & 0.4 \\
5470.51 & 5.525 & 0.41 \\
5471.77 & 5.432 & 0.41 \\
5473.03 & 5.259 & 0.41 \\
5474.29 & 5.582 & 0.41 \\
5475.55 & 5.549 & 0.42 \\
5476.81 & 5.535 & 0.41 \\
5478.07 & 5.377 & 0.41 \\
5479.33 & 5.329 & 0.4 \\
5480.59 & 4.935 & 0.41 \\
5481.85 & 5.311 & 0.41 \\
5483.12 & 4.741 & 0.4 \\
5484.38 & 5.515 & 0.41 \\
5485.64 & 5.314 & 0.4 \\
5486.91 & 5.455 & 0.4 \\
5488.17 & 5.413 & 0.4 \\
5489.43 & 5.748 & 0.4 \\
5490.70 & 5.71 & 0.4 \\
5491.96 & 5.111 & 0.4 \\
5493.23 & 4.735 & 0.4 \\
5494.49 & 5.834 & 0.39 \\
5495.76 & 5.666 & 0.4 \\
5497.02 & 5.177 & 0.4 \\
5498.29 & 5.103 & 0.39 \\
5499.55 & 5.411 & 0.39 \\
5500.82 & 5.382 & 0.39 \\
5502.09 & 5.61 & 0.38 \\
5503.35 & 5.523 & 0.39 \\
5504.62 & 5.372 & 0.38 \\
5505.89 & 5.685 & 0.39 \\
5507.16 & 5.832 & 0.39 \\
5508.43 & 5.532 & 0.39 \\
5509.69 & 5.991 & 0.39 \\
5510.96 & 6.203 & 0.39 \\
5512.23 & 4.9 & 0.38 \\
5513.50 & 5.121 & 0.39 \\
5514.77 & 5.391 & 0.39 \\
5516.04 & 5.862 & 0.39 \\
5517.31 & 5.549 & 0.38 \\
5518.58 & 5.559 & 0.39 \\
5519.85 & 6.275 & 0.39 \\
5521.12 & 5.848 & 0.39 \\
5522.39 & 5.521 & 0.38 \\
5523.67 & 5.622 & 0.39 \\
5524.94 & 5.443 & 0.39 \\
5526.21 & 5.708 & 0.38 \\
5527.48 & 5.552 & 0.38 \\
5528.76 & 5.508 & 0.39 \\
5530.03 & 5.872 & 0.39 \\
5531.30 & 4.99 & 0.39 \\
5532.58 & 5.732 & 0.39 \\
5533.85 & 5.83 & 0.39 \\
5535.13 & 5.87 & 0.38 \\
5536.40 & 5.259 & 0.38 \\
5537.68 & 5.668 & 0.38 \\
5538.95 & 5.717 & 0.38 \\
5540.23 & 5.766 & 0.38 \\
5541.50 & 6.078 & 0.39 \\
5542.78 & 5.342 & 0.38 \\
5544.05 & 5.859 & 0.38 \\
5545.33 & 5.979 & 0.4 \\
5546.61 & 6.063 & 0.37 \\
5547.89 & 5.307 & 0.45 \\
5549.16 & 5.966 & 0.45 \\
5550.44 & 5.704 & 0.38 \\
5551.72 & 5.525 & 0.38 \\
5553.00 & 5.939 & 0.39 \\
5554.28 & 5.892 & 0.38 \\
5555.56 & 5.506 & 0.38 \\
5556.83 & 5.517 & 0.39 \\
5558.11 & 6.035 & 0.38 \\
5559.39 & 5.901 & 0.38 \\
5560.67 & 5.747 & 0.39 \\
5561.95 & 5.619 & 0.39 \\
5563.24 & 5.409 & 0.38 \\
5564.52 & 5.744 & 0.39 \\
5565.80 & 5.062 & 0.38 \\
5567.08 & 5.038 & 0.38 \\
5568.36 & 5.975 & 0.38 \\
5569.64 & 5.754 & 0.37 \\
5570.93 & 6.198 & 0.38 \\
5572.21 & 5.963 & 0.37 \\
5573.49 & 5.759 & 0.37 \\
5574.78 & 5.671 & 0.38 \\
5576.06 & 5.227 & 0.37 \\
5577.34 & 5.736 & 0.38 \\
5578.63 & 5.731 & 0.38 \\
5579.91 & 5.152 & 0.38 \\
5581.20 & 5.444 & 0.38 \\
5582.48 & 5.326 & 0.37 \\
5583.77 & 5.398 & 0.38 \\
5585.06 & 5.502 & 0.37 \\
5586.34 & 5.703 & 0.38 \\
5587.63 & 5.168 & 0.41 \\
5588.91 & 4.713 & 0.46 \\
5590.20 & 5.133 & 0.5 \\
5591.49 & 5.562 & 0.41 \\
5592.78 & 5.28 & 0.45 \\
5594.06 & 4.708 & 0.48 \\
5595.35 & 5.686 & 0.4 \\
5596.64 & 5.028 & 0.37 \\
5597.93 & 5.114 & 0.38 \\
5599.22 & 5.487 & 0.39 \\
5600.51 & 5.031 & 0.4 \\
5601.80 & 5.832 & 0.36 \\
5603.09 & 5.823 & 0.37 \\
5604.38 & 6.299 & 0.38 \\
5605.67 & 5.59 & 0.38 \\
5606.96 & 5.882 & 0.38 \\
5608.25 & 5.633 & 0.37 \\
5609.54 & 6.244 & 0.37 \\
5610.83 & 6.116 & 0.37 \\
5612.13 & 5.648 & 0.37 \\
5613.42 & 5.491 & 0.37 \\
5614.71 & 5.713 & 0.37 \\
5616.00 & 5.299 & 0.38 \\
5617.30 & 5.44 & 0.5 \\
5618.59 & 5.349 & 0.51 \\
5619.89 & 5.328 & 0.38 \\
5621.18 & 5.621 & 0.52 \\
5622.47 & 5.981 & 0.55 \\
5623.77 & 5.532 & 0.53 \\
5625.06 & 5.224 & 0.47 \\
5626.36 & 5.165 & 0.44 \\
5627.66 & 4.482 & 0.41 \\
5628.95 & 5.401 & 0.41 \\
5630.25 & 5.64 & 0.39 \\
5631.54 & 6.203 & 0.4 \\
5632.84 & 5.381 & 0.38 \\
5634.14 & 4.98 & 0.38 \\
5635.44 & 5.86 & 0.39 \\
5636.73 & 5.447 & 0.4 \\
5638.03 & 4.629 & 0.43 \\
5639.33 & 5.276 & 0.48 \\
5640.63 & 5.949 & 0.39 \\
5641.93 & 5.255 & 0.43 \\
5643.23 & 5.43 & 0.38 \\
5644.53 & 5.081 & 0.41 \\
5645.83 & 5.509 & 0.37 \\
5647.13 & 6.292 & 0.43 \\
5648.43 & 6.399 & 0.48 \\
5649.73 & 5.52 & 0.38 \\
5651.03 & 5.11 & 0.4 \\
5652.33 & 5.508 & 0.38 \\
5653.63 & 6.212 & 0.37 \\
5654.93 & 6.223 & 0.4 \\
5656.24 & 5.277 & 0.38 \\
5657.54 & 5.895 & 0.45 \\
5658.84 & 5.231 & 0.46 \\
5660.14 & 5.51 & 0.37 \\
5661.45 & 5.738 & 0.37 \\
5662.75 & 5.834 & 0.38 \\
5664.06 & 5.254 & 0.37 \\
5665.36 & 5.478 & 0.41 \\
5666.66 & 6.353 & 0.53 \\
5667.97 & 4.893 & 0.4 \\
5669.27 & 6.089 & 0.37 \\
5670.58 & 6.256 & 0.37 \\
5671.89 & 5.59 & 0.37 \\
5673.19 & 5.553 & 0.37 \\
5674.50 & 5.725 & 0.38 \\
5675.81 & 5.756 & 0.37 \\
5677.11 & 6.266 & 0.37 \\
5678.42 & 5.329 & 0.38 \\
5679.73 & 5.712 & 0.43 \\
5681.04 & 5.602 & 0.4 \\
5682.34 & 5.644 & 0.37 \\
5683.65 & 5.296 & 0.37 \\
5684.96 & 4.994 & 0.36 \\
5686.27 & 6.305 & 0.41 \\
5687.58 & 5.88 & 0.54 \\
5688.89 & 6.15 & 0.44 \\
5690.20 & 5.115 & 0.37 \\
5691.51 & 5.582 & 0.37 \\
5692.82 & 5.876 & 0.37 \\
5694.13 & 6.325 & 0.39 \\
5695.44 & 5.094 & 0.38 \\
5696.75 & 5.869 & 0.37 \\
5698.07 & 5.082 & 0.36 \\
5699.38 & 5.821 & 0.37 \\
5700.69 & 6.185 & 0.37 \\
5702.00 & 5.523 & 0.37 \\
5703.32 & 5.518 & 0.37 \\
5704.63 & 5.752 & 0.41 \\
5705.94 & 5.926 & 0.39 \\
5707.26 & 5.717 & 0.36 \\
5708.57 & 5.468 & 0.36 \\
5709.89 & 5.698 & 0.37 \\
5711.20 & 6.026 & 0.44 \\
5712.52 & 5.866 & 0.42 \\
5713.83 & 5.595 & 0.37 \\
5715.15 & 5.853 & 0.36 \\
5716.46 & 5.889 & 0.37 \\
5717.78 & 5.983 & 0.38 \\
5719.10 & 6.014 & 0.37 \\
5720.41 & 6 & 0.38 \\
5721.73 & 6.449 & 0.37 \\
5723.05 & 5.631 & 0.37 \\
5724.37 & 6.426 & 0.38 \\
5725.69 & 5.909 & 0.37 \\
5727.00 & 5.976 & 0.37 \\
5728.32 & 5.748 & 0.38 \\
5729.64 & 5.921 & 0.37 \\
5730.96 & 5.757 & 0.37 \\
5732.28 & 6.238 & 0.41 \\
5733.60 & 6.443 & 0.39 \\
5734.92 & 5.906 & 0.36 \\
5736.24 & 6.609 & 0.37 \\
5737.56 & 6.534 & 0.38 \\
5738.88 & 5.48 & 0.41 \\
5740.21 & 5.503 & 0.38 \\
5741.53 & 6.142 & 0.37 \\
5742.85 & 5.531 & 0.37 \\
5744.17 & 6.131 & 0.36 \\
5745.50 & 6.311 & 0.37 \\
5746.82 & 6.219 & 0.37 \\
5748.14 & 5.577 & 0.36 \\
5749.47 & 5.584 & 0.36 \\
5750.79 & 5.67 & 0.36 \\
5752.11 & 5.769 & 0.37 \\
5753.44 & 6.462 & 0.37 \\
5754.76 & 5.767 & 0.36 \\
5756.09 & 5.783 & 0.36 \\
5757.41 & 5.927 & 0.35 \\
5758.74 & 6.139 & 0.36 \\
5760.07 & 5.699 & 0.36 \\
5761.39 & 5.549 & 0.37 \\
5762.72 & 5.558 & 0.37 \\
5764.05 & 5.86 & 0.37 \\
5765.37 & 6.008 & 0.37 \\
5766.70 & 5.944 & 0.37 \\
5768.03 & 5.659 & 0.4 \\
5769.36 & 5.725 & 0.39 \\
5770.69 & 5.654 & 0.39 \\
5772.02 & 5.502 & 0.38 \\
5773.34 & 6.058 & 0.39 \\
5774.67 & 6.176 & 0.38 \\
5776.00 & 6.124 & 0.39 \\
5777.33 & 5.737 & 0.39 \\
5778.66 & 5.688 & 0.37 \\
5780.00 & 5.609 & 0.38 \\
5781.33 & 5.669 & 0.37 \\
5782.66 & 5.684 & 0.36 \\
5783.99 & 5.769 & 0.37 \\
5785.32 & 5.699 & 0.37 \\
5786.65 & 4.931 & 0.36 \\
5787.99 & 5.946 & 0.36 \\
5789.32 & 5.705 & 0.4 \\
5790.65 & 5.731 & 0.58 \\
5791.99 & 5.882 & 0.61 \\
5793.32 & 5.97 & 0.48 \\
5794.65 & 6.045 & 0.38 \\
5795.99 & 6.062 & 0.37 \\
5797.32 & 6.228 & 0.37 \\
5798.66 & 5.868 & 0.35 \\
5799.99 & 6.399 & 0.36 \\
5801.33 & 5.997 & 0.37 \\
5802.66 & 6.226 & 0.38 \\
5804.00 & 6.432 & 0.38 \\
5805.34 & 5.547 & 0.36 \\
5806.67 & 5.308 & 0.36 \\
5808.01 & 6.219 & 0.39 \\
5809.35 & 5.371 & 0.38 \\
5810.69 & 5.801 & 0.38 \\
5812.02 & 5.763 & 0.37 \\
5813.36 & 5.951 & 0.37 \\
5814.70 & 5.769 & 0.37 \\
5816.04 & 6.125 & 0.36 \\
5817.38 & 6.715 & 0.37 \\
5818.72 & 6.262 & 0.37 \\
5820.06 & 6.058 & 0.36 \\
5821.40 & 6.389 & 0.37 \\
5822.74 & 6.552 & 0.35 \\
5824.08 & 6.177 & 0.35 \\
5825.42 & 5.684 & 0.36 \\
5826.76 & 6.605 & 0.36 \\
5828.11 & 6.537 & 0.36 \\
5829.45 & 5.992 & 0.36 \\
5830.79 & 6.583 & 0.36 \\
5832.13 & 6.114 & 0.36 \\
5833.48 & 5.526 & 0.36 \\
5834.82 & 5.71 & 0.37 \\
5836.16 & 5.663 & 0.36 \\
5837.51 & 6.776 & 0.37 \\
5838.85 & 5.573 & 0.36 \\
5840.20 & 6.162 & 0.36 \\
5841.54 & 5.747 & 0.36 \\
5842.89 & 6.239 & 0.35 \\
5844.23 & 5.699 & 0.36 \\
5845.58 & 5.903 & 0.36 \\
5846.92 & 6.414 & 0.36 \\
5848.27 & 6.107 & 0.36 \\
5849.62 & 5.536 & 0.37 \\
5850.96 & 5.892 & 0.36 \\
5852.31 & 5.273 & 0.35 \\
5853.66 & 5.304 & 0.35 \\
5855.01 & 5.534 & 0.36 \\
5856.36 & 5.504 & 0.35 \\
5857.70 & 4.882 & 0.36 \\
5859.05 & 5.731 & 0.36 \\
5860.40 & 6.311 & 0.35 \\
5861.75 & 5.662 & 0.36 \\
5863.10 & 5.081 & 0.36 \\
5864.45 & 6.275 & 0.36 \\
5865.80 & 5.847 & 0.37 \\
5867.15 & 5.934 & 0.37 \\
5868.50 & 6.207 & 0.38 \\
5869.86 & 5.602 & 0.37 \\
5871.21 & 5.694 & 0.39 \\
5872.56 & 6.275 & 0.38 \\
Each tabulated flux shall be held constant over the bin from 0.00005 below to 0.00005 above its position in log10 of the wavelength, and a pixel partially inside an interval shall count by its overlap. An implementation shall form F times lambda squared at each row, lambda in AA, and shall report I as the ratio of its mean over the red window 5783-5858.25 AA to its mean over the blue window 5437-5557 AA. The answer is 1.2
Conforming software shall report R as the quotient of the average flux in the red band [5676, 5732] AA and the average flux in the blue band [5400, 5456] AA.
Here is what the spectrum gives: 1.1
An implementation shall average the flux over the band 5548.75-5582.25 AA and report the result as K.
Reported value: 5.66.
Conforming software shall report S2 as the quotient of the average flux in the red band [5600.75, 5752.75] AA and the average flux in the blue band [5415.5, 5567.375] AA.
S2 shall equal 1.03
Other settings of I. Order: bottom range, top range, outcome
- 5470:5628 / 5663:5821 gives 1.13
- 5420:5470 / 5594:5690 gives 1.08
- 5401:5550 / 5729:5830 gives 1.20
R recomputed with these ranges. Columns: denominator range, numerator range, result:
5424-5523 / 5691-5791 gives 1.06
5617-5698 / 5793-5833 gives 1.09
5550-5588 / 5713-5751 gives 1.06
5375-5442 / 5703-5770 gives 1.08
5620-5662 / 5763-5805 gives 1.06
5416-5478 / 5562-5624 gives 1.00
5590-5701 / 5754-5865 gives 1.05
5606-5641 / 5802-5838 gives 1.10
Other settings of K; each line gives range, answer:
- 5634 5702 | 5.64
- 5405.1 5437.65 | 5.48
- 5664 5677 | 5.74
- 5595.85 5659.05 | 5.55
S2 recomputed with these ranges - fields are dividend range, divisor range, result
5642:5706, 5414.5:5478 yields 1.03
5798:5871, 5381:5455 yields 1.09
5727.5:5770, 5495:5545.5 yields 1.05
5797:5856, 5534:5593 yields 1.07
